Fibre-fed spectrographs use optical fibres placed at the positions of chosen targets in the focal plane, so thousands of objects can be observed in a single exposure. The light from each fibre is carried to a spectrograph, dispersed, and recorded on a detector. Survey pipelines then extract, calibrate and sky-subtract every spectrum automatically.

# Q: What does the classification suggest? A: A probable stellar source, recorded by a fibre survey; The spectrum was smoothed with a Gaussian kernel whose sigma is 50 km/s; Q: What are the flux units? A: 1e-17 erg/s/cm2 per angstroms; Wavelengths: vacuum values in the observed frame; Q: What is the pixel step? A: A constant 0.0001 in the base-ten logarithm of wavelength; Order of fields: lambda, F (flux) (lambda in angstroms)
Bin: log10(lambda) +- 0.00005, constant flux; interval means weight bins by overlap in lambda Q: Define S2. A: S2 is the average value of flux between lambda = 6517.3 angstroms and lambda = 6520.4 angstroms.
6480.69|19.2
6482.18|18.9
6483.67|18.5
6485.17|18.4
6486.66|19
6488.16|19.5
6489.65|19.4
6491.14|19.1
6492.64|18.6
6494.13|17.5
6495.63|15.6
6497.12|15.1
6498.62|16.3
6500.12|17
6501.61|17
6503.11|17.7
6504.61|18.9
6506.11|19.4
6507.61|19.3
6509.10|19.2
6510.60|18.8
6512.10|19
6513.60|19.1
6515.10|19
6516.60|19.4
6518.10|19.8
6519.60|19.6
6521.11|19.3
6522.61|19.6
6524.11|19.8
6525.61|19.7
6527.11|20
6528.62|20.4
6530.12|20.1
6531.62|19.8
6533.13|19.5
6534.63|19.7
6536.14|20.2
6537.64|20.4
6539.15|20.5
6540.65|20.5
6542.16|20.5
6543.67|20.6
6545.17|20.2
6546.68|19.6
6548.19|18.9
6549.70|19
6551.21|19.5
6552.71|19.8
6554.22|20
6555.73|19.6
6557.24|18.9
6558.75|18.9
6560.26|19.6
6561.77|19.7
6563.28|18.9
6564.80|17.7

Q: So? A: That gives 19.6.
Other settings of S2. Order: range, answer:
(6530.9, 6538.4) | 19.9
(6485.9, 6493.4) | 19.1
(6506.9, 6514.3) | 19.1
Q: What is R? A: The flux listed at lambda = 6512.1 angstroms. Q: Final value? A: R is 19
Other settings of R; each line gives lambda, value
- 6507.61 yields 19.3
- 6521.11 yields 19.3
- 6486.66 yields 19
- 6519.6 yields 19.6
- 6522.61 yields 19.6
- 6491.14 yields 19.1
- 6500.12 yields 17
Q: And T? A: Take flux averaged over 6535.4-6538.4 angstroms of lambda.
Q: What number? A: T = 20.3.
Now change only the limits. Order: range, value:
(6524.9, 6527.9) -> 19.8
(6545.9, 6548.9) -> 19.2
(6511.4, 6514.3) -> 19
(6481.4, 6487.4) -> 18.7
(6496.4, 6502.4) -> 16.4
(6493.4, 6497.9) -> 16.1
